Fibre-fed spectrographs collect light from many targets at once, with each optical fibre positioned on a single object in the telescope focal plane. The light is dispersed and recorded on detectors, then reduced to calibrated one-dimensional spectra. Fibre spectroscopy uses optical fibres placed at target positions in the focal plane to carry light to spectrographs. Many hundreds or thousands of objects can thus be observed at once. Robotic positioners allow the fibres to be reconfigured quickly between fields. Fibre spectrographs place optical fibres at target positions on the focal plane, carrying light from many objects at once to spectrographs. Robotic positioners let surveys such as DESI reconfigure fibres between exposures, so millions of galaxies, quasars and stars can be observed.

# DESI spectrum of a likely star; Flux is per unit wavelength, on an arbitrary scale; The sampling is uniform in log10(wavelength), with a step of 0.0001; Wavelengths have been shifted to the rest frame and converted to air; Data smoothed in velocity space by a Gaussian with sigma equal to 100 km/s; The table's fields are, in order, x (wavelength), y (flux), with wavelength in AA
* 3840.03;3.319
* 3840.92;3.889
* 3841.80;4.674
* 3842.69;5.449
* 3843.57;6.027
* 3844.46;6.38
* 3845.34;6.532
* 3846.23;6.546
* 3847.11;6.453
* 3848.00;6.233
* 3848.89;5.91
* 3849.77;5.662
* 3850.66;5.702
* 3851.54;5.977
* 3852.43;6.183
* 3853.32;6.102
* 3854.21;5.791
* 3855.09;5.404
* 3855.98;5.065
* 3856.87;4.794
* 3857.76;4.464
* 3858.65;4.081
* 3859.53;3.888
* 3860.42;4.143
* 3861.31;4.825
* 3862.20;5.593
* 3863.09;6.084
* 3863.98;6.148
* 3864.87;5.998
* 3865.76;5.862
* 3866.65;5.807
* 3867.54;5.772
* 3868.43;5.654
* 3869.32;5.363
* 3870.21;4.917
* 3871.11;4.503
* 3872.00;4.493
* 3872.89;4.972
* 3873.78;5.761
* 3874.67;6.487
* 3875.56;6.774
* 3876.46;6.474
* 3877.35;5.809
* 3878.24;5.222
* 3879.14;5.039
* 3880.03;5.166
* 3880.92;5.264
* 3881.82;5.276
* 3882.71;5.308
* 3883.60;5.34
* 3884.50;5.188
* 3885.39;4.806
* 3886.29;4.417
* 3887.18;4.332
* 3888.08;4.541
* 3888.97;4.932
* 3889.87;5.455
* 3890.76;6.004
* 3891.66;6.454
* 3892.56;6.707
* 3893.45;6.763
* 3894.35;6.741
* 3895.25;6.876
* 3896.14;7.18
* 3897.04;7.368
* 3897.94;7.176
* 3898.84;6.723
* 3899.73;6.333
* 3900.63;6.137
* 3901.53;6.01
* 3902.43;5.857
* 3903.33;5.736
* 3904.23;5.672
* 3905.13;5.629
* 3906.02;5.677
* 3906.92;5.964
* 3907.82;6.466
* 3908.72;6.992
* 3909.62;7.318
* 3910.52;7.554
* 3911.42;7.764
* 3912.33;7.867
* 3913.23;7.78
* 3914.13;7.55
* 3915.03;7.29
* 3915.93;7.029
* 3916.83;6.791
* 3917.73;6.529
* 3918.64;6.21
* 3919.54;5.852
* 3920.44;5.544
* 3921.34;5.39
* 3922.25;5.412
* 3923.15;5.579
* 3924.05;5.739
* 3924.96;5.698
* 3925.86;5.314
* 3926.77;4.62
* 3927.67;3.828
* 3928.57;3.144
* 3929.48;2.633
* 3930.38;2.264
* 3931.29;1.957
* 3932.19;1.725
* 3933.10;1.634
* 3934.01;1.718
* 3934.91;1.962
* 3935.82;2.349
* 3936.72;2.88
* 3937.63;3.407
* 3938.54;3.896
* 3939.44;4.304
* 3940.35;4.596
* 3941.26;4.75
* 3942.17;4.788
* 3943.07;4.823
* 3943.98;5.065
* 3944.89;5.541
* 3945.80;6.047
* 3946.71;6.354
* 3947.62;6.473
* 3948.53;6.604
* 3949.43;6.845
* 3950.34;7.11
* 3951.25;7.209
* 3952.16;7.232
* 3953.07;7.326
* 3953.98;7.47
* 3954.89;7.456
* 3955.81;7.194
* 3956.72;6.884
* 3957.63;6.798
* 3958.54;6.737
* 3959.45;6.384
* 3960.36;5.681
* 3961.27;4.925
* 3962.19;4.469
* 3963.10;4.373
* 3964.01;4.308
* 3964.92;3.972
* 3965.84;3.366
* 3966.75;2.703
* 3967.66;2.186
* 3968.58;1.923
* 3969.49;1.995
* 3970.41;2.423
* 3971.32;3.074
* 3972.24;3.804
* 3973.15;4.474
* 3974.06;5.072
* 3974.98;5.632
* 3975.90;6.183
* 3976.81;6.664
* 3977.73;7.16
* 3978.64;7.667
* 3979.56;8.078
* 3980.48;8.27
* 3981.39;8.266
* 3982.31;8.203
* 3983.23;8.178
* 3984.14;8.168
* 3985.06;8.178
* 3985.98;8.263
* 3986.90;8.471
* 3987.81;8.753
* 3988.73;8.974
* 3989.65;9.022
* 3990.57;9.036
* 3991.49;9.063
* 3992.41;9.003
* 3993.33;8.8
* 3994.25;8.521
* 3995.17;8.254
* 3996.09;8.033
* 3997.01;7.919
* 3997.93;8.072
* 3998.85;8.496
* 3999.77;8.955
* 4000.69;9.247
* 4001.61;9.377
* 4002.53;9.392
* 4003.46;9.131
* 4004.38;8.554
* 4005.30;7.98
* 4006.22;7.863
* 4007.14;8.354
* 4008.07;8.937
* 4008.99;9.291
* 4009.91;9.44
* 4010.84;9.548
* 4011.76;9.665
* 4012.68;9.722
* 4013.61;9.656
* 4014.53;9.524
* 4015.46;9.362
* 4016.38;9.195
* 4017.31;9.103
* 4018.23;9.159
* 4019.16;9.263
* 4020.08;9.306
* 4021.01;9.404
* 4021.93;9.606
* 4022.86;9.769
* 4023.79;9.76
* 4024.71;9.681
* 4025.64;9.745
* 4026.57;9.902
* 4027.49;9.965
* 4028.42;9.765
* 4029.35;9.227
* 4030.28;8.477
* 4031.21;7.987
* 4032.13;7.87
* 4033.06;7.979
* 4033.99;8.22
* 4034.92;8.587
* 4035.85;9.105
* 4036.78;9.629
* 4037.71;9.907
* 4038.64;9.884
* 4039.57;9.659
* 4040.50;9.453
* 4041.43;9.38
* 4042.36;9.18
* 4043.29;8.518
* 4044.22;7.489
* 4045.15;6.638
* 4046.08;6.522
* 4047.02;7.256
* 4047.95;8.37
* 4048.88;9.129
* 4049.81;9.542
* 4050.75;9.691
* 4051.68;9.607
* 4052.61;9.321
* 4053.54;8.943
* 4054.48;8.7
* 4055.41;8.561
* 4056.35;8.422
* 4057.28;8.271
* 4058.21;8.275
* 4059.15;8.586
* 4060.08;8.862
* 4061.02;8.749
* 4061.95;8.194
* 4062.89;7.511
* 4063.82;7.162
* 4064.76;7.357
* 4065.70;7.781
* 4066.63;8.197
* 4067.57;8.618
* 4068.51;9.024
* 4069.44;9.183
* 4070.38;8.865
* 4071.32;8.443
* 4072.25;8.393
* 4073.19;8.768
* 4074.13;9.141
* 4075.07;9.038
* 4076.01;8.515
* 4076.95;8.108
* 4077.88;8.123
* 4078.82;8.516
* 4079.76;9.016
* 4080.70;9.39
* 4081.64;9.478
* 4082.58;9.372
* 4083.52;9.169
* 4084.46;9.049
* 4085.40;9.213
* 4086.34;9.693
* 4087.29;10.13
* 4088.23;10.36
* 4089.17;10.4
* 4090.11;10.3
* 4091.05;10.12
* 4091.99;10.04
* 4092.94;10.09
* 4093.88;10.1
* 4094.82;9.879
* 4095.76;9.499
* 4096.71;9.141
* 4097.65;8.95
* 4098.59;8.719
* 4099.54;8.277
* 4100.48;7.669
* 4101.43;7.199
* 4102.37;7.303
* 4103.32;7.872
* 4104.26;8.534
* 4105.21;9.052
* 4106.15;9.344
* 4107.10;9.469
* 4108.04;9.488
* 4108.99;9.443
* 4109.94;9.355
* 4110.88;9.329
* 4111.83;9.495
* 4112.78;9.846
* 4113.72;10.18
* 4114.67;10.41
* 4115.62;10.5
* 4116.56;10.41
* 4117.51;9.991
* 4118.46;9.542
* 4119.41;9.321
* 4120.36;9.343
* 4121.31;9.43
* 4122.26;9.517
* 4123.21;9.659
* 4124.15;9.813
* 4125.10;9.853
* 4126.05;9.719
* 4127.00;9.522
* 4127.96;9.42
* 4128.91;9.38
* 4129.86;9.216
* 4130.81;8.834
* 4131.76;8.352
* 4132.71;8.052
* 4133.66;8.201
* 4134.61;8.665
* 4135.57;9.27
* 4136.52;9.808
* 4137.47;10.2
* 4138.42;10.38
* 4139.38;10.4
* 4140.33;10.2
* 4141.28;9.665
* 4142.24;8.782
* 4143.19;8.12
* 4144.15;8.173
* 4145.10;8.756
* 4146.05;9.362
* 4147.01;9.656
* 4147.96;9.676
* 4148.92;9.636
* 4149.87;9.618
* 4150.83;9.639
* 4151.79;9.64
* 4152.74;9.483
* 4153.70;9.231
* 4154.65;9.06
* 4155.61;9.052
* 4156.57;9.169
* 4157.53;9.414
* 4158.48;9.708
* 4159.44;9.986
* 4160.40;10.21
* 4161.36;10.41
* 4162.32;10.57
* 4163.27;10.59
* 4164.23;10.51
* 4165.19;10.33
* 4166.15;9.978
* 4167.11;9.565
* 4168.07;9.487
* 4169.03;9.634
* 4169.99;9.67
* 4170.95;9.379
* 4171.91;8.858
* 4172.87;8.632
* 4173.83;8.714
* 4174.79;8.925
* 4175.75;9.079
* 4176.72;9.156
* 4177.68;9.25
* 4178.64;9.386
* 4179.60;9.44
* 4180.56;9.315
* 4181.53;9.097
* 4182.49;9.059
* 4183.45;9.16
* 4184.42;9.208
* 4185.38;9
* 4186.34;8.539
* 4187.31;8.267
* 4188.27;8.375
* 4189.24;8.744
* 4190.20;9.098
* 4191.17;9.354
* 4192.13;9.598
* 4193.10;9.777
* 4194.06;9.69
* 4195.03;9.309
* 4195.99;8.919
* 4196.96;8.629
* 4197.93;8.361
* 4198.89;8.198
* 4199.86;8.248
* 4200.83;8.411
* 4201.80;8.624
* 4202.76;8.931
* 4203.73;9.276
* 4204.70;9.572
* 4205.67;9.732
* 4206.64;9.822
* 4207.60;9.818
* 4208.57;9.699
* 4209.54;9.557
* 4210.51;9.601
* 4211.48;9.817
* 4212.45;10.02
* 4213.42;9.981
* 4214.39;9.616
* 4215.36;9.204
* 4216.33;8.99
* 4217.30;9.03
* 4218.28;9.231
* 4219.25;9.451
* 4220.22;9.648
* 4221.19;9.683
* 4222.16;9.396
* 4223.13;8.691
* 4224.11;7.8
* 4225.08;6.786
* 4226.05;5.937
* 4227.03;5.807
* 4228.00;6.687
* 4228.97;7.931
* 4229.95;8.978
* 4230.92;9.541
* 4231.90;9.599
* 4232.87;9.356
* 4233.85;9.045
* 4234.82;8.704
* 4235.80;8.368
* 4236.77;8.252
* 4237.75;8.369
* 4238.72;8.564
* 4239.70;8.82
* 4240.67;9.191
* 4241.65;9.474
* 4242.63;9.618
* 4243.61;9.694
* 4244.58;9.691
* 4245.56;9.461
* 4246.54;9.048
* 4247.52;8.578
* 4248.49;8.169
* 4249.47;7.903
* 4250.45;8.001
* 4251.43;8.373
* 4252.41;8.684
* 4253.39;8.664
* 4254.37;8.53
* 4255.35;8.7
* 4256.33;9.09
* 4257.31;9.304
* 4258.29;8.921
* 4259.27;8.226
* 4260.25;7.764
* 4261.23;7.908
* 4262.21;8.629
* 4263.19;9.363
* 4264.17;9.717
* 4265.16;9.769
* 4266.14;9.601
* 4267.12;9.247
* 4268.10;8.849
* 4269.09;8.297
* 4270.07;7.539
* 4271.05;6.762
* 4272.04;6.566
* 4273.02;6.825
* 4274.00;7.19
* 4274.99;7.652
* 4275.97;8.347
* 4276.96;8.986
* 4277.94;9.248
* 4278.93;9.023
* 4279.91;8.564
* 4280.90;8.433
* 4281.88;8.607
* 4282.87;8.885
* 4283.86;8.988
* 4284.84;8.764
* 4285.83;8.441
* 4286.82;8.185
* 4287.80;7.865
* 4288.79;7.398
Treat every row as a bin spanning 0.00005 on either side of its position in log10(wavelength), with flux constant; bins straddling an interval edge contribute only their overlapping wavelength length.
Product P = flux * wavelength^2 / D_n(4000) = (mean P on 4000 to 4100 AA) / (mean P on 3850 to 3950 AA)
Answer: 1.8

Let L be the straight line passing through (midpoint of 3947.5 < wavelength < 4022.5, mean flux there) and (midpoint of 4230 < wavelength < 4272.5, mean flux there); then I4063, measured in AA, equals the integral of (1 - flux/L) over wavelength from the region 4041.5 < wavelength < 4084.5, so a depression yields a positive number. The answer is -4.2 AA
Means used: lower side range 7.39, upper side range 8.75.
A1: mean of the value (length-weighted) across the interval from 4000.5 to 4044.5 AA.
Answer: 9.16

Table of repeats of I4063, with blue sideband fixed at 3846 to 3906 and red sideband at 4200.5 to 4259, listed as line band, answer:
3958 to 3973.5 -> 6.1 AA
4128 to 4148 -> -2.8 AA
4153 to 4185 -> -4.4 AA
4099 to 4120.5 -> -3.8 AA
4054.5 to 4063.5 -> -1.3 AA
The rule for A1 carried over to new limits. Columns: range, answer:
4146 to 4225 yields 9.32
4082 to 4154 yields 9.38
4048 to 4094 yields 8.96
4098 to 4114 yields 8.84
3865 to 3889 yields 5.33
